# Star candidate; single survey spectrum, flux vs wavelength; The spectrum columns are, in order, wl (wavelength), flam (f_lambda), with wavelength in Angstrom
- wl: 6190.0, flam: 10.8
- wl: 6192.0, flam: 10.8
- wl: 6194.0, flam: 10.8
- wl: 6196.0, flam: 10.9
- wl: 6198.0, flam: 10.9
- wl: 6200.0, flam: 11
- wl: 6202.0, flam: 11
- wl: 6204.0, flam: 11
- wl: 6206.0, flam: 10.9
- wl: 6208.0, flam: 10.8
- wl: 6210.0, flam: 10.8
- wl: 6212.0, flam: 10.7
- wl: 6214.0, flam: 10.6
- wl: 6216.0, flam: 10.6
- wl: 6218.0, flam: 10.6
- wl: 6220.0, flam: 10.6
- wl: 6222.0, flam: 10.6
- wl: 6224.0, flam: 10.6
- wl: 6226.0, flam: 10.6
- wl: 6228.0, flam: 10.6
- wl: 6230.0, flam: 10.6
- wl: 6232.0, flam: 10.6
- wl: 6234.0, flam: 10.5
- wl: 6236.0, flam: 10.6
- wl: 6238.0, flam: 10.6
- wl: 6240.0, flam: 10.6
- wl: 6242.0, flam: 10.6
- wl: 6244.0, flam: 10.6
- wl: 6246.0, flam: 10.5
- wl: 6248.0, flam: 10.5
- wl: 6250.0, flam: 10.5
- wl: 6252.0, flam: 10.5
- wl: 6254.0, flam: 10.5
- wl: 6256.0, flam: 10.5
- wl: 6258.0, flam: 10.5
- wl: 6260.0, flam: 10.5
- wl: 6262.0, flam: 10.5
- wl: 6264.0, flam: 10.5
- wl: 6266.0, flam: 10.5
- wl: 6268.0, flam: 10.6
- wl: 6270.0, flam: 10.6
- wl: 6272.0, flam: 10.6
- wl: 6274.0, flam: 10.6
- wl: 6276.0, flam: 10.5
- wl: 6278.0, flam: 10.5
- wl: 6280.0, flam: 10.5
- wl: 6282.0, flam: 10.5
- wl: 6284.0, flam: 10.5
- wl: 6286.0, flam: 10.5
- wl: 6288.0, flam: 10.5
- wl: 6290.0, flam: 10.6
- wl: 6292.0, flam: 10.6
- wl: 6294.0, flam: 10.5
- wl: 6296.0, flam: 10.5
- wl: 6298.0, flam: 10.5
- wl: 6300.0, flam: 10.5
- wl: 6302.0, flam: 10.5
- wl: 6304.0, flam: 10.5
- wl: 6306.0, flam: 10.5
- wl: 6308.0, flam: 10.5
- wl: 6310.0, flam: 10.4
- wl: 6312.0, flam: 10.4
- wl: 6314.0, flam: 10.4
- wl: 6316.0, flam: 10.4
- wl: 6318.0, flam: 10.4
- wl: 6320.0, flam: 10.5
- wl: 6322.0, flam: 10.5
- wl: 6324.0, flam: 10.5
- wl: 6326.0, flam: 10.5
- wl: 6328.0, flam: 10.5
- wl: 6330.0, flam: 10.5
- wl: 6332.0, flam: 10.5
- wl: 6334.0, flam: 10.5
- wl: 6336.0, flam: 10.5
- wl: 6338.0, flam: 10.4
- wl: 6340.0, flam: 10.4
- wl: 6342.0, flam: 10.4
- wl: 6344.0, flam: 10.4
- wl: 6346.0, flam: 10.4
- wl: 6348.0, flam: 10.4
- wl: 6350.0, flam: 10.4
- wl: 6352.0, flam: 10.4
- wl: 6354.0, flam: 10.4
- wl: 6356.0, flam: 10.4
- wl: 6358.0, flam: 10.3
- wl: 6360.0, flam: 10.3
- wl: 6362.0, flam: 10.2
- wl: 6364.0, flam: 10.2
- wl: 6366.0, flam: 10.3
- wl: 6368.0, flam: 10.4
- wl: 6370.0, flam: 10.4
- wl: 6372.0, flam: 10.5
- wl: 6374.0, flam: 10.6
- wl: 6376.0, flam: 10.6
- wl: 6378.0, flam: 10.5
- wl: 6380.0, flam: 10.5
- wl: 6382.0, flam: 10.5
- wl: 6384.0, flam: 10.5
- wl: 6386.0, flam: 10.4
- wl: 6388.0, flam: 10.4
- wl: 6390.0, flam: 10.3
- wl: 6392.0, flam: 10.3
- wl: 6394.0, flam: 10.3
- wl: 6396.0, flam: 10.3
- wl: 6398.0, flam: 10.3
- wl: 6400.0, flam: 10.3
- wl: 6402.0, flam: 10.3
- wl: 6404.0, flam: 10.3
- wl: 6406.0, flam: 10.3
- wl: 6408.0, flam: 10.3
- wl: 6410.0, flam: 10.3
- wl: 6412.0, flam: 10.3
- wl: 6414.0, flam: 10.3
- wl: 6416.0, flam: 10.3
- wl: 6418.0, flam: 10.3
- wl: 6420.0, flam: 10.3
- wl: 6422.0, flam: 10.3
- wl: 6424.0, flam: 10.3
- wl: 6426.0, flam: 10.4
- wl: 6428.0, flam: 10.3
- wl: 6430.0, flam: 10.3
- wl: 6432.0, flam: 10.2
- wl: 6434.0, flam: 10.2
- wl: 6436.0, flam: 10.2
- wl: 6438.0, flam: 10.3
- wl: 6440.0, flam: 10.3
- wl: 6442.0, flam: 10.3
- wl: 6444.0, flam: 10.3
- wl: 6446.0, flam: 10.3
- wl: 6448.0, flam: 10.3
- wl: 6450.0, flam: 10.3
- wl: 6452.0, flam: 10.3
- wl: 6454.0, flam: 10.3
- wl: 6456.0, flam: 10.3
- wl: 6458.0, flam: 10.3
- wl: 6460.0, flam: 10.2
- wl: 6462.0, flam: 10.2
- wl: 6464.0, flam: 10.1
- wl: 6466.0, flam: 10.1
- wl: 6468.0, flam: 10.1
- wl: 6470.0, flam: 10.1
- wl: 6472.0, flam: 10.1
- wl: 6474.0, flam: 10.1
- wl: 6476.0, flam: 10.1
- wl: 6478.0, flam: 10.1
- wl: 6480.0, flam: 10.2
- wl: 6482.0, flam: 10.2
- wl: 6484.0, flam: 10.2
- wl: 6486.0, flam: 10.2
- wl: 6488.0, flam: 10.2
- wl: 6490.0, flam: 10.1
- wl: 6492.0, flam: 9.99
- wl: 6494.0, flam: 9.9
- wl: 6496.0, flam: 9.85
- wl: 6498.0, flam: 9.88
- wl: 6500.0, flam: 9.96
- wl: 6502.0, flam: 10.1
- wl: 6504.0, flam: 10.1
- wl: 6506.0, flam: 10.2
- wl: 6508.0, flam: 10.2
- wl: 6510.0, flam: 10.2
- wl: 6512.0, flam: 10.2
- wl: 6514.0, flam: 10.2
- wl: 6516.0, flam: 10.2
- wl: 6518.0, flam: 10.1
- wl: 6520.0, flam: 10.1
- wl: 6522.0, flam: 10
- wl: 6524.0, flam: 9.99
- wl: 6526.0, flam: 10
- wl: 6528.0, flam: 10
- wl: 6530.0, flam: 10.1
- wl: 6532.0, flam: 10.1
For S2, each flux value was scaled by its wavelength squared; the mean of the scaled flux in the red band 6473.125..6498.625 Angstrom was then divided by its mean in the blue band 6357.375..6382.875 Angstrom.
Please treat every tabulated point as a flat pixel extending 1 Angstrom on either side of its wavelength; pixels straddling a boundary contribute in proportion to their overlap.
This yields 1.0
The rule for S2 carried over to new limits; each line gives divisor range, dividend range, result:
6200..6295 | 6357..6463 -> 1.03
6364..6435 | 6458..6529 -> 1.00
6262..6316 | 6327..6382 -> 1.01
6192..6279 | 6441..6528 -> 1.03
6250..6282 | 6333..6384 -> 1.02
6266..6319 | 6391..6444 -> 1.02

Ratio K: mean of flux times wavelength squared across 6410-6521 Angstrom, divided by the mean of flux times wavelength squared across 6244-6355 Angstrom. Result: 1.02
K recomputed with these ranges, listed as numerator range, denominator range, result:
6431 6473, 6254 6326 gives 1.02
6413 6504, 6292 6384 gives 1.01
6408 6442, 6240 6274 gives 1.03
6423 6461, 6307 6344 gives 1.02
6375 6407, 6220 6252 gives 1.03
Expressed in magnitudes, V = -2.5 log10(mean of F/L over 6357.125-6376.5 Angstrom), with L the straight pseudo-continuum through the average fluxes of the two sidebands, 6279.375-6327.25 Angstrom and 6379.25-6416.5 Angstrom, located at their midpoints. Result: 0.00 mag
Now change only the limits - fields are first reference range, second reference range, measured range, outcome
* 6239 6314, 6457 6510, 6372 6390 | -0.02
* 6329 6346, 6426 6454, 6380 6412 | 0.00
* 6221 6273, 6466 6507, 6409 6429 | -0.01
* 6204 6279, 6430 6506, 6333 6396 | 0.00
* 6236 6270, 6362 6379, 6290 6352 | 0.00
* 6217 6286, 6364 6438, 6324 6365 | 0.00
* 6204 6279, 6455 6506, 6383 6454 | -0.01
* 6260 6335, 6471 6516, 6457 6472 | 0.00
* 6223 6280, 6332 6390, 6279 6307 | 0.00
